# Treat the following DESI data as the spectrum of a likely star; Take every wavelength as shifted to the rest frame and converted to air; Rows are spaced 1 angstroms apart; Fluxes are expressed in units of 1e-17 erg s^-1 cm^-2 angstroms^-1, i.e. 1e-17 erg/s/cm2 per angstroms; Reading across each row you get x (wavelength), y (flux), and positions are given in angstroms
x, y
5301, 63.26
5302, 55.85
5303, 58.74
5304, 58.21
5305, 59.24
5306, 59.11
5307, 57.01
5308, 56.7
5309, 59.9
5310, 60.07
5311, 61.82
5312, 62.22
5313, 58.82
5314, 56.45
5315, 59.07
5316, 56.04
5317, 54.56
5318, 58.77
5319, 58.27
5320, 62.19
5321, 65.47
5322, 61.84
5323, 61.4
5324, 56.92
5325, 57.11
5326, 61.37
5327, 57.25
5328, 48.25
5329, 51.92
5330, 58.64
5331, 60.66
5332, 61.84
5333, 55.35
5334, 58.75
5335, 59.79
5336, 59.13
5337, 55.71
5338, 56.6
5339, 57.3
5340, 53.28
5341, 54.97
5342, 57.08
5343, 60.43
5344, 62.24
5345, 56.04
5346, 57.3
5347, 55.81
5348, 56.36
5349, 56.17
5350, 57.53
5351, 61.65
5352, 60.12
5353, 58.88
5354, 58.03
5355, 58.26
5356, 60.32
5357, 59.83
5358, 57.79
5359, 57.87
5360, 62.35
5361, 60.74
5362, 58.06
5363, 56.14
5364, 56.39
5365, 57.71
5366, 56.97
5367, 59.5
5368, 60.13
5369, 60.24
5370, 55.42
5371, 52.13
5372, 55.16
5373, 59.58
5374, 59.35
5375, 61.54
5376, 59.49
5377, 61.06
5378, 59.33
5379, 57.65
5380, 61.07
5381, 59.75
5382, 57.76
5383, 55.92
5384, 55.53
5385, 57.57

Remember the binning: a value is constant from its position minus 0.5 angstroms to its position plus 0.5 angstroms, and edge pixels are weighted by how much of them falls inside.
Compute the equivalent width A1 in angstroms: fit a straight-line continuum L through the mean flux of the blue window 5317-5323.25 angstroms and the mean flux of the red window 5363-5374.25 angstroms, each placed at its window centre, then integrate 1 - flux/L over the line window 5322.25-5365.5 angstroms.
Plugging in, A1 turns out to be 0.9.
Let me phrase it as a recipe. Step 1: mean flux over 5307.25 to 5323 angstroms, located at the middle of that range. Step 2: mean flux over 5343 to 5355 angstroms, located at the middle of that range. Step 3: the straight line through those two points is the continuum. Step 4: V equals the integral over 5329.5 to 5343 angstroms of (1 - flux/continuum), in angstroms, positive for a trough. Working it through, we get 0.2 angstroms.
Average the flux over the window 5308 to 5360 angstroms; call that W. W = 58.3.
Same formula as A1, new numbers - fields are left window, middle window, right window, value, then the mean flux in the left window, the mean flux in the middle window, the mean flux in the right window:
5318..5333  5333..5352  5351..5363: 0.5 angstroms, 58.7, 57.6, 59.3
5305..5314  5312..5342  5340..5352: 0.3 angstroms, 59.3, 57.9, 57.7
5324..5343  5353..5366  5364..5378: -0.1 angstroms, 57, 58.6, 58.3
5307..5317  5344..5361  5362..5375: -0.2 angstroms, 58.7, 58.6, 57.6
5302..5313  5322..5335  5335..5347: 0.1 angstroms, 59.1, 57.7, 57.3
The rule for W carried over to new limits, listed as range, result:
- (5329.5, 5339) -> 58.4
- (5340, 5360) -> 58.2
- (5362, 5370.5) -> 57.8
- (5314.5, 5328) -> 58.8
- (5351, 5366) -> 58.8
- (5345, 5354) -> 57.9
